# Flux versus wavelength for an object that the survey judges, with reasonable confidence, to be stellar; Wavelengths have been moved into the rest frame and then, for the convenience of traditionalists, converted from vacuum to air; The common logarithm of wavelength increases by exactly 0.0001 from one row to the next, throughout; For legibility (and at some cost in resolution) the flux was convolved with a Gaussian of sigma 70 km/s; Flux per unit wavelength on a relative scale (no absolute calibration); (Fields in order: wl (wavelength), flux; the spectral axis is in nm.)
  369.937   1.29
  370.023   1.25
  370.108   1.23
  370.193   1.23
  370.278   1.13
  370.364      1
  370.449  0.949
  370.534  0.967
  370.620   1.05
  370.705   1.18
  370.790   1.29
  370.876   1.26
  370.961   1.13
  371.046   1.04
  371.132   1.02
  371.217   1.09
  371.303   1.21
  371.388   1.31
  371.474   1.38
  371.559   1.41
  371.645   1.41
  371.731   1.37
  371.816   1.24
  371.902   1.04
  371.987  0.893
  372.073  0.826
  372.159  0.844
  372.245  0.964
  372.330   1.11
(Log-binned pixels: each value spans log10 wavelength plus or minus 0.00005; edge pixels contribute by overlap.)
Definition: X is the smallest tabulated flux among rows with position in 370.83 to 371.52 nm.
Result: 1.02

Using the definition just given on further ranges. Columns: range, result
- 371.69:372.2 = 0.826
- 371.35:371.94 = 1.04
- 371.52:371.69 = 1.41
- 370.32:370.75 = 0.949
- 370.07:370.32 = 1.13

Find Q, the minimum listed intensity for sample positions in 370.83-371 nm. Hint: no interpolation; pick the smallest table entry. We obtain 1.13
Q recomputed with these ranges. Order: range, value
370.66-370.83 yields 1.18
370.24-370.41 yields 1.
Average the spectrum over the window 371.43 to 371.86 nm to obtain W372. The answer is 1.36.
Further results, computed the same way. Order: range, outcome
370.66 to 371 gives 1.22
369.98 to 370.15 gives 1.24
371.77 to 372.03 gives 1.07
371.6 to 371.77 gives 1.38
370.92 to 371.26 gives 1.07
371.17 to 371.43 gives 1.2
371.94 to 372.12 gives 0.864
